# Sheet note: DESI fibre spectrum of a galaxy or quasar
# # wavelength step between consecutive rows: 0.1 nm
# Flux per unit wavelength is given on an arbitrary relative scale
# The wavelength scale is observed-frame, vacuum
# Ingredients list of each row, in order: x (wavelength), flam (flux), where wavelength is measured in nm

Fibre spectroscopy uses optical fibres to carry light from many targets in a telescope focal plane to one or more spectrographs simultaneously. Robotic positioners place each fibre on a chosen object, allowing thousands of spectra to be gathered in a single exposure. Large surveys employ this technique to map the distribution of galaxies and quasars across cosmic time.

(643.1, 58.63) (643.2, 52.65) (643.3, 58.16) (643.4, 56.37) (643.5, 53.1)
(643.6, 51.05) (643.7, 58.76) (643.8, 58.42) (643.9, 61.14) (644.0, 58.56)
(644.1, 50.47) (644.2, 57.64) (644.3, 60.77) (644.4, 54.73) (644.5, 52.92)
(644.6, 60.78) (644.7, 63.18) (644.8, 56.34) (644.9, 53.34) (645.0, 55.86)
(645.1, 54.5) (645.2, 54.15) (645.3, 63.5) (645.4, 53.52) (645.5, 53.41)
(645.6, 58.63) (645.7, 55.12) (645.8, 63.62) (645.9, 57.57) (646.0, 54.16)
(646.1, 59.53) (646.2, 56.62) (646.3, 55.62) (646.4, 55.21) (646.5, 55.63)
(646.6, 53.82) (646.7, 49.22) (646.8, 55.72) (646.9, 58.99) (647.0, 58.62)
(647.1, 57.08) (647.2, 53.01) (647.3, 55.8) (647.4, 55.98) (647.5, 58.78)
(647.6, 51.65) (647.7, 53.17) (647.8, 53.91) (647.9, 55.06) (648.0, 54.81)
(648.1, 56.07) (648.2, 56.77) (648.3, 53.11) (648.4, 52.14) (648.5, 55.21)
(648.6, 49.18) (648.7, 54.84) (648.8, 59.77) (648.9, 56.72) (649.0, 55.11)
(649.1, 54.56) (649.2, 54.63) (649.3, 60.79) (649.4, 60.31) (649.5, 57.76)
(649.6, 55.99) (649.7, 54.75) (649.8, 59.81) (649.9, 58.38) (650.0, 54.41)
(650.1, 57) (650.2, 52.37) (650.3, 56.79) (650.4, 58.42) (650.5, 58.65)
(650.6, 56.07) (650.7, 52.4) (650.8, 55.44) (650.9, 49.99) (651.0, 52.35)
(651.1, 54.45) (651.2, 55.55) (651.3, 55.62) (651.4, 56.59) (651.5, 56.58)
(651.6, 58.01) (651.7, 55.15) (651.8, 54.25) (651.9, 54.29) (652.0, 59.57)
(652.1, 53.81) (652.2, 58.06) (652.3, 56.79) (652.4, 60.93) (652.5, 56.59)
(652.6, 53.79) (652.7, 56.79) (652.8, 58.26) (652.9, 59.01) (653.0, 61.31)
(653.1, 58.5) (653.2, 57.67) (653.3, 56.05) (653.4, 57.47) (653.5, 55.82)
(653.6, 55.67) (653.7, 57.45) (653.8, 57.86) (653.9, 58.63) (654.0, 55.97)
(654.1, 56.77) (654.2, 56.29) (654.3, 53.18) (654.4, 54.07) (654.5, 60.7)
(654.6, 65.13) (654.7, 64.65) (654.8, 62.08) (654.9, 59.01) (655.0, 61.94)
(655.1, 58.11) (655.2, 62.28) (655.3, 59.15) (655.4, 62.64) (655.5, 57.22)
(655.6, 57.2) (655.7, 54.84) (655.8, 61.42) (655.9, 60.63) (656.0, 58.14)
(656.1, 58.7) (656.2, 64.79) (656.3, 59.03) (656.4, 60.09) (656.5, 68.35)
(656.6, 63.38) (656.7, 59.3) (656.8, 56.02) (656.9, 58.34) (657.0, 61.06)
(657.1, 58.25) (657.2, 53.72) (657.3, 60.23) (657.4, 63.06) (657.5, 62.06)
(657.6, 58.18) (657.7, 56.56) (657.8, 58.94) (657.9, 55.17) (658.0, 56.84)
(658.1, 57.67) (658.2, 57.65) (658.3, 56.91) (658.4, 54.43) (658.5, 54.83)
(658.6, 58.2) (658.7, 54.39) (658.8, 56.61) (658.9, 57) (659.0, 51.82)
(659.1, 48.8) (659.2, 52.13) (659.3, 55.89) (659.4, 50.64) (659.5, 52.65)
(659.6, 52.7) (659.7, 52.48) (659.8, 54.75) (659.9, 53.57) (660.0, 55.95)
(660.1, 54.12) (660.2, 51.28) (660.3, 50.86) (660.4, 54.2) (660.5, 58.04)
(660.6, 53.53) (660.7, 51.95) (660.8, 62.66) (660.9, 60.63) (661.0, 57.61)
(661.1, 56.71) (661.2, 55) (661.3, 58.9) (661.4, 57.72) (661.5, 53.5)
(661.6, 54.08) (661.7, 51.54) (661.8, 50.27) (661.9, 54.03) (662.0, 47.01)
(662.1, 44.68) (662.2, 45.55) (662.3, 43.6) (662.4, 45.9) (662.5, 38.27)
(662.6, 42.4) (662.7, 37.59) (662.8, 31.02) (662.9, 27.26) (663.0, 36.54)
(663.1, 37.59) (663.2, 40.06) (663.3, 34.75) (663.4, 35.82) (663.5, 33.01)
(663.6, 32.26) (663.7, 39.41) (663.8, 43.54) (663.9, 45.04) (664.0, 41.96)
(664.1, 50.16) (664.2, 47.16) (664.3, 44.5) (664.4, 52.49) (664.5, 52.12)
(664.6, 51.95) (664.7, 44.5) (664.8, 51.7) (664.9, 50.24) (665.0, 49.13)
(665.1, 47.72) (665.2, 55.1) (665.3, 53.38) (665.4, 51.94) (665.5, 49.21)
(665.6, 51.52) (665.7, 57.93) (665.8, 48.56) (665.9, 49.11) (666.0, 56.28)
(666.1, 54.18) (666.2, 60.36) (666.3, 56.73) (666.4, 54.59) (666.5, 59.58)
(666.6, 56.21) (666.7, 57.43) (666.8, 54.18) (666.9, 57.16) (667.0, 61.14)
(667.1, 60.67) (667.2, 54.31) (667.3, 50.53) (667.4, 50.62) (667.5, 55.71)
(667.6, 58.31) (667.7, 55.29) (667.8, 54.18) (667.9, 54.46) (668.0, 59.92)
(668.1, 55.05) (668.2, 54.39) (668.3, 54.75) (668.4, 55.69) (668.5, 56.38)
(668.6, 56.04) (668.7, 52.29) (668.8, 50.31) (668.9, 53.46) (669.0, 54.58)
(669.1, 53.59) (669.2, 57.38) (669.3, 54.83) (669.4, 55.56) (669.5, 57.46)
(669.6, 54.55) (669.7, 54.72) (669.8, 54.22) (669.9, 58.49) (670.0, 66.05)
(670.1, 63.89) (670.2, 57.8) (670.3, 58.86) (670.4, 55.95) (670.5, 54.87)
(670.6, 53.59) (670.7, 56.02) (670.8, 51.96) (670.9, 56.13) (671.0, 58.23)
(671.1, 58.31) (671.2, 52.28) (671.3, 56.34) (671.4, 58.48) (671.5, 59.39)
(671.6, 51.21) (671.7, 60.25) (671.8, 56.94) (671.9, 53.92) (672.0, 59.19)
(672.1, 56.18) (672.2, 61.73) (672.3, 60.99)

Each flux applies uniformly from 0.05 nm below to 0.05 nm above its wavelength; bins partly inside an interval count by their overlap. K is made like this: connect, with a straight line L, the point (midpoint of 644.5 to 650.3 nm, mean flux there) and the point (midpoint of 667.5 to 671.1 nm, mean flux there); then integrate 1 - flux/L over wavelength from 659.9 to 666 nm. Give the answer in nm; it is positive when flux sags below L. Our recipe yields 0.853 nm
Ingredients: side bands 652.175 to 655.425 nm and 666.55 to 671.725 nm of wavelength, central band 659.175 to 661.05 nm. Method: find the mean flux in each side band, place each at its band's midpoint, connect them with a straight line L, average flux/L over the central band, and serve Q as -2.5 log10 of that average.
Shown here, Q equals 0.06 mag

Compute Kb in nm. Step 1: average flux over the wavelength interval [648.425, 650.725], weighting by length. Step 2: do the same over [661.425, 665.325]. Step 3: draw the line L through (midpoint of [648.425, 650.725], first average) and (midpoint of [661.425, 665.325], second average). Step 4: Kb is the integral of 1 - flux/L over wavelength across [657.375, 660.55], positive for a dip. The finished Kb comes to -0.45 nm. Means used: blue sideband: 56.3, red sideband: 44.6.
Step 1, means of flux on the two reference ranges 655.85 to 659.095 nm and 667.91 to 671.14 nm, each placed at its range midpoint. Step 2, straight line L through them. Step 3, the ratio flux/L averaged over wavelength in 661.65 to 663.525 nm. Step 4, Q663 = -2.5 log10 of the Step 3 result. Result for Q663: 0.37 mag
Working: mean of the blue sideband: 58.3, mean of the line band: 41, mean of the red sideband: 56.1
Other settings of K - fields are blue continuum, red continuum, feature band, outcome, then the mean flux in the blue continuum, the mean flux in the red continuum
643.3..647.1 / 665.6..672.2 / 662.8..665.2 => 0.56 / 56.5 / 56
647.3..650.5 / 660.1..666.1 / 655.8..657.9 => -0.34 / 55.8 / 48.1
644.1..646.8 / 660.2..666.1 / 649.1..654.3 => -0.30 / 56.4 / 48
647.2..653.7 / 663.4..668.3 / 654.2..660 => -0.39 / 56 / 51.6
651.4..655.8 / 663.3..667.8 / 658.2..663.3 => 0.29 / 57.9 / 50.8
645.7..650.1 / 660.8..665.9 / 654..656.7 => -0.43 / 55.9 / 47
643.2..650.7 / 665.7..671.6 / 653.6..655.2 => -0.08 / 56.1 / 55.9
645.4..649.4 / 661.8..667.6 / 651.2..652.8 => -0.08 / 55.7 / 48.1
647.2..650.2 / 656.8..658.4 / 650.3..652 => 0.03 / 55.6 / 58.1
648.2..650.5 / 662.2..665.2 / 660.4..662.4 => -0.38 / 56.1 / 42.6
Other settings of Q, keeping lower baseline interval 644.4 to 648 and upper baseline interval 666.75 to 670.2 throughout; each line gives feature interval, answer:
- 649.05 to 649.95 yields -0.03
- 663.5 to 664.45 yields 0.27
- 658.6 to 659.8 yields 0.05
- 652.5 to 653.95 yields -0.03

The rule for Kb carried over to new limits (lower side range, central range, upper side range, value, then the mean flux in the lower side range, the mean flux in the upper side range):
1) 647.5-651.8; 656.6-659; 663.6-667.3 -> -0.183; 55.5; 51.7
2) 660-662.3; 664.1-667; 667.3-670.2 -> 0.110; 53.6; 55.7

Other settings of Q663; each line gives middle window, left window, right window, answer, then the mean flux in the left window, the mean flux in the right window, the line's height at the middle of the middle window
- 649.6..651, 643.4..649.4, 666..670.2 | 0.008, 56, 56.1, 56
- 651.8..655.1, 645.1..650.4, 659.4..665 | -0.100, 55.9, 48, 52.8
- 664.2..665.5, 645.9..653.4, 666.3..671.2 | 0.118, 56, 56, 56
